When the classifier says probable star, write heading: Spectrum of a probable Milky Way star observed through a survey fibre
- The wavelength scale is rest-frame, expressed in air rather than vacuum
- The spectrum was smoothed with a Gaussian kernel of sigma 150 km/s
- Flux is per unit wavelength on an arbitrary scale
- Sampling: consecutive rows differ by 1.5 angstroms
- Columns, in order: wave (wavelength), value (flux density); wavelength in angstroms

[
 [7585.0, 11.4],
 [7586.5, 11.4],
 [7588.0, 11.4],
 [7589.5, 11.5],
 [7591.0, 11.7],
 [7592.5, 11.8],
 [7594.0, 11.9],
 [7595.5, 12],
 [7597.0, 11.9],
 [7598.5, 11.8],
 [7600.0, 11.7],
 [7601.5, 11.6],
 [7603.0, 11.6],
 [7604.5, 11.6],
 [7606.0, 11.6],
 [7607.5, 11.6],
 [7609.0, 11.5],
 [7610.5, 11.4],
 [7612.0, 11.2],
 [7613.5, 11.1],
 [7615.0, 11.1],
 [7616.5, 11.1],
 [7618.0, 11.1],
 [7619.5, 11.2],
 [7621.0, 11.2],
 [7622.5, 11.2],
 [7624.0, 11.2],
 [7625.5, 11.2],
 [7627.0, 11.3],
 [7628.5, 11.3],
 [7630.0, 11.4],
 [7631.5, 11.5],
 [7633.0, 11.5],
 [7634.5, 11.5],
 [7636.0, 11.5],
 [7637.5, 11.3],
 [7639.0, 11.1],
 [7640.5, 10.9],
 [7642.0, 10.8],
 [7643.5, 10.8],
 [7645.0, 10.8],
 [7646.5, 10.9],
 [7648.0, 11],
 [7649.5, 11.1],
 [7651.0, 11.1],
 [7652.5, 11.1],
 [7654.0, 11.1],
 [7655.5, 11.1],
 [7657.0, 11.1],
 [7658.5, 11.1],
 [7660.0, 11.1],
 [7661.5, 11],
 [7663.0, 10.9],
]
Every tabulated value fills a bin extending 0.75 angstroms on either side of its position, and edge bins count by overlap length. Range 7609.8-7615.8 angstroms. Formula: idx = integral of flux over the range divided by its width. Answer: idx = 11.2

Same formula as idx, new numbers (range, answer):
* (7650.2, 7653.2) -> 11.1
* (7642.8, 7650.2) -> 10.9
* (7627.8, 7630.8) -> 11.4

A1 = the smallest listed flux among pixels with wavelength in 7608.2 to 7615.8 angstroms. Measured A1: 11.1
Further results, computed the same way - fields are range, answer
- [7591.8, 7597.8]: 11.8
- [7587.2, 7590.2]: 11.4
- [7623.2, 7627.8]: 11.2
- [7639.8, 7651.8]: 10.8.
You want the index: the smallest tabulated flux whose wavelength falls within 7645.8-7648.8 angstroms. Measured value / 10.9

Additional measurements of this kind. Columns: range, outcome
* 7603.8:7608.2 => 11.6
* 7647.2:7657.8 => 11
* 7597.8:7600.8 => 11.7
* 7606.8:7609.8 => 11.5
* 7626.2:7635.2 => 11.3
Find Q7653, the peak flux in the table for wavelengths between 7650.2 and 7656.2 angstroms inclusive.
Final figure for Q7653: 11.1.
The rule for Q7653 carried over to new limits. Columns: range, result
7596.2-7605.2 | 11.9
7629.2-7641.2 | 11.5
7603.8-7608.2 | 11.6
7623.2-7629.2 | 11.3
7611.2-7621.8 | 11.2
